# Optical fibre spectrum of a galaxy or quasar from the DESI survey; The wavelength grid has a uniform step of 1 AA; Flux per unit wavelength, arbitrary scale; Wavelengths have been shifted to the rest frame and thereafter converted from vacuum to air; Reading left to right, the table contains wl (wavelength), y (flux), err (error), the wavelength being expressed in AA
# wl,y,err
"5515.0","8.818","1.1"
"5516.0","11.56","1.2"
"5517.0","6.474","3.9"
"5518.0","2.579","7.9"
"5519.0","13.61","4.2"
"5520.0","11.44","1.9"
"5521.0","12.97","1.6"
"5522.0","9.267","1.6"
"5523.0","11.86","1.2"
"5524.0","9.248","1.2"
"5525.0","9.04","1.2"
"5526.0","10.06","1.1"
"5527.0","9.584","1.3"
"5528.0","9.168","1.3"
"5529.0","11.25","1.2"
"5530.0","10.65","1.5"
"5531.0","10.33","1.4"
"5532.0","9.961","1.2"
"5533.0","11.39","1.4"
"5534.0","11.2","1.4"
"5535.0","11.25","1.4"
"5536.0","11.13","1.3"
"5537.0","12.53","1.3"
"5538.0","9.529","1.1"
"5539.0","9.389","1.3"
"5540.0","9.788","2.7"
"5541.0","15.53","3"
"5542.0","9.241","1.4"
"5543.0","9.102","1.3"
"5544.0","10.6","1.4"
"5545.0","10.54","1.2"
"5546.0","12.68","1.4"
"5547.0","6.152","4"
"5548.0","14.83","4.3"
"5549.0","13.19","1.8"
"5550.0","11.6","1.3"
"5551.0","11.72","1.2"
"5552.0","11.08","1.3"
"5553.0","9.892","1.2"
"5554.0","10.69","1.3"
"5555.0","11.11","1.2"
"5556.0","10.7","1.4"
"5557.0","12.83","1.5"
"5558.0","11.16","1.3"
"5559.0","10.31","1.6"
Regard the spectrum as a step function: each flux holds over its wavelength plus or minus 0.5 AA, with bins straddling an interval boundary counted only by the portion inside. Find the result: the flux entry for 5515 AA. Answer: 8.818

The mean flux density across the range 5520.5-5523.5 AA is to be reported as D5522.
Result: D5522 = 11.4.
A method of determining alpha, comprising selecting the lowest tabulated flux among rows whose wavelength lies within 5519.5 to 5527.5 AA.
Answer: 9.04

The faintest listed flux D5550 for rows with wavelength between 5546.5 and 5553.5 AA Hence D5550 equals 6.152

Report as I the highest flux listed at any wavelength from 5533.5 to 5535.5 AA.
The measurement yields 11.25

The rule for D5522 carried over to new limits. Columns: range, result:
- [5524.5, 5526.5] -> 9.55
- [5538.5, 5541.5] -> 11.6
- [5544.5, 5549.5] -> 11.5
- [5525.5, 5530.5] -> 10.1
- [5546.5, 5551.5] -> 11.5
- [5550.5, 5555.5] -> 10.9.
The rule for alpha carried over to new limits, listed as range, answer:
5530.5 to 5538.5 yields 9.529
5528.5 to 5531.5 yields 10.33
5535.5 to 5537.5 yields 11.13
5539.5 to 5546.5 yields 9.102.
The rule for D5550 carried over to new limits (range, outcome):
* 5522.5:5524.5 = 9.248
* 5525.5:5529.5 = 9.168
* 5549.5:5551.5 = 11.6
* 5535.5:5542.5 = 9.241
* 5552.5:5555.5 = 9.892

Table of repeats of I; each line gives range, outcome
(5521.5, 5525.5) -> 11.86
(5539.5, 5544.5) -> 15.53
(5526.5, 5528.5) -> 9.584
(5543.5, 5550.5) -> 14.83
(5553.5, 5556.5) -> 11.11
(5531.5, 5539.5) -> 12.53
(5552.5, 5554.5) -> 10.69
